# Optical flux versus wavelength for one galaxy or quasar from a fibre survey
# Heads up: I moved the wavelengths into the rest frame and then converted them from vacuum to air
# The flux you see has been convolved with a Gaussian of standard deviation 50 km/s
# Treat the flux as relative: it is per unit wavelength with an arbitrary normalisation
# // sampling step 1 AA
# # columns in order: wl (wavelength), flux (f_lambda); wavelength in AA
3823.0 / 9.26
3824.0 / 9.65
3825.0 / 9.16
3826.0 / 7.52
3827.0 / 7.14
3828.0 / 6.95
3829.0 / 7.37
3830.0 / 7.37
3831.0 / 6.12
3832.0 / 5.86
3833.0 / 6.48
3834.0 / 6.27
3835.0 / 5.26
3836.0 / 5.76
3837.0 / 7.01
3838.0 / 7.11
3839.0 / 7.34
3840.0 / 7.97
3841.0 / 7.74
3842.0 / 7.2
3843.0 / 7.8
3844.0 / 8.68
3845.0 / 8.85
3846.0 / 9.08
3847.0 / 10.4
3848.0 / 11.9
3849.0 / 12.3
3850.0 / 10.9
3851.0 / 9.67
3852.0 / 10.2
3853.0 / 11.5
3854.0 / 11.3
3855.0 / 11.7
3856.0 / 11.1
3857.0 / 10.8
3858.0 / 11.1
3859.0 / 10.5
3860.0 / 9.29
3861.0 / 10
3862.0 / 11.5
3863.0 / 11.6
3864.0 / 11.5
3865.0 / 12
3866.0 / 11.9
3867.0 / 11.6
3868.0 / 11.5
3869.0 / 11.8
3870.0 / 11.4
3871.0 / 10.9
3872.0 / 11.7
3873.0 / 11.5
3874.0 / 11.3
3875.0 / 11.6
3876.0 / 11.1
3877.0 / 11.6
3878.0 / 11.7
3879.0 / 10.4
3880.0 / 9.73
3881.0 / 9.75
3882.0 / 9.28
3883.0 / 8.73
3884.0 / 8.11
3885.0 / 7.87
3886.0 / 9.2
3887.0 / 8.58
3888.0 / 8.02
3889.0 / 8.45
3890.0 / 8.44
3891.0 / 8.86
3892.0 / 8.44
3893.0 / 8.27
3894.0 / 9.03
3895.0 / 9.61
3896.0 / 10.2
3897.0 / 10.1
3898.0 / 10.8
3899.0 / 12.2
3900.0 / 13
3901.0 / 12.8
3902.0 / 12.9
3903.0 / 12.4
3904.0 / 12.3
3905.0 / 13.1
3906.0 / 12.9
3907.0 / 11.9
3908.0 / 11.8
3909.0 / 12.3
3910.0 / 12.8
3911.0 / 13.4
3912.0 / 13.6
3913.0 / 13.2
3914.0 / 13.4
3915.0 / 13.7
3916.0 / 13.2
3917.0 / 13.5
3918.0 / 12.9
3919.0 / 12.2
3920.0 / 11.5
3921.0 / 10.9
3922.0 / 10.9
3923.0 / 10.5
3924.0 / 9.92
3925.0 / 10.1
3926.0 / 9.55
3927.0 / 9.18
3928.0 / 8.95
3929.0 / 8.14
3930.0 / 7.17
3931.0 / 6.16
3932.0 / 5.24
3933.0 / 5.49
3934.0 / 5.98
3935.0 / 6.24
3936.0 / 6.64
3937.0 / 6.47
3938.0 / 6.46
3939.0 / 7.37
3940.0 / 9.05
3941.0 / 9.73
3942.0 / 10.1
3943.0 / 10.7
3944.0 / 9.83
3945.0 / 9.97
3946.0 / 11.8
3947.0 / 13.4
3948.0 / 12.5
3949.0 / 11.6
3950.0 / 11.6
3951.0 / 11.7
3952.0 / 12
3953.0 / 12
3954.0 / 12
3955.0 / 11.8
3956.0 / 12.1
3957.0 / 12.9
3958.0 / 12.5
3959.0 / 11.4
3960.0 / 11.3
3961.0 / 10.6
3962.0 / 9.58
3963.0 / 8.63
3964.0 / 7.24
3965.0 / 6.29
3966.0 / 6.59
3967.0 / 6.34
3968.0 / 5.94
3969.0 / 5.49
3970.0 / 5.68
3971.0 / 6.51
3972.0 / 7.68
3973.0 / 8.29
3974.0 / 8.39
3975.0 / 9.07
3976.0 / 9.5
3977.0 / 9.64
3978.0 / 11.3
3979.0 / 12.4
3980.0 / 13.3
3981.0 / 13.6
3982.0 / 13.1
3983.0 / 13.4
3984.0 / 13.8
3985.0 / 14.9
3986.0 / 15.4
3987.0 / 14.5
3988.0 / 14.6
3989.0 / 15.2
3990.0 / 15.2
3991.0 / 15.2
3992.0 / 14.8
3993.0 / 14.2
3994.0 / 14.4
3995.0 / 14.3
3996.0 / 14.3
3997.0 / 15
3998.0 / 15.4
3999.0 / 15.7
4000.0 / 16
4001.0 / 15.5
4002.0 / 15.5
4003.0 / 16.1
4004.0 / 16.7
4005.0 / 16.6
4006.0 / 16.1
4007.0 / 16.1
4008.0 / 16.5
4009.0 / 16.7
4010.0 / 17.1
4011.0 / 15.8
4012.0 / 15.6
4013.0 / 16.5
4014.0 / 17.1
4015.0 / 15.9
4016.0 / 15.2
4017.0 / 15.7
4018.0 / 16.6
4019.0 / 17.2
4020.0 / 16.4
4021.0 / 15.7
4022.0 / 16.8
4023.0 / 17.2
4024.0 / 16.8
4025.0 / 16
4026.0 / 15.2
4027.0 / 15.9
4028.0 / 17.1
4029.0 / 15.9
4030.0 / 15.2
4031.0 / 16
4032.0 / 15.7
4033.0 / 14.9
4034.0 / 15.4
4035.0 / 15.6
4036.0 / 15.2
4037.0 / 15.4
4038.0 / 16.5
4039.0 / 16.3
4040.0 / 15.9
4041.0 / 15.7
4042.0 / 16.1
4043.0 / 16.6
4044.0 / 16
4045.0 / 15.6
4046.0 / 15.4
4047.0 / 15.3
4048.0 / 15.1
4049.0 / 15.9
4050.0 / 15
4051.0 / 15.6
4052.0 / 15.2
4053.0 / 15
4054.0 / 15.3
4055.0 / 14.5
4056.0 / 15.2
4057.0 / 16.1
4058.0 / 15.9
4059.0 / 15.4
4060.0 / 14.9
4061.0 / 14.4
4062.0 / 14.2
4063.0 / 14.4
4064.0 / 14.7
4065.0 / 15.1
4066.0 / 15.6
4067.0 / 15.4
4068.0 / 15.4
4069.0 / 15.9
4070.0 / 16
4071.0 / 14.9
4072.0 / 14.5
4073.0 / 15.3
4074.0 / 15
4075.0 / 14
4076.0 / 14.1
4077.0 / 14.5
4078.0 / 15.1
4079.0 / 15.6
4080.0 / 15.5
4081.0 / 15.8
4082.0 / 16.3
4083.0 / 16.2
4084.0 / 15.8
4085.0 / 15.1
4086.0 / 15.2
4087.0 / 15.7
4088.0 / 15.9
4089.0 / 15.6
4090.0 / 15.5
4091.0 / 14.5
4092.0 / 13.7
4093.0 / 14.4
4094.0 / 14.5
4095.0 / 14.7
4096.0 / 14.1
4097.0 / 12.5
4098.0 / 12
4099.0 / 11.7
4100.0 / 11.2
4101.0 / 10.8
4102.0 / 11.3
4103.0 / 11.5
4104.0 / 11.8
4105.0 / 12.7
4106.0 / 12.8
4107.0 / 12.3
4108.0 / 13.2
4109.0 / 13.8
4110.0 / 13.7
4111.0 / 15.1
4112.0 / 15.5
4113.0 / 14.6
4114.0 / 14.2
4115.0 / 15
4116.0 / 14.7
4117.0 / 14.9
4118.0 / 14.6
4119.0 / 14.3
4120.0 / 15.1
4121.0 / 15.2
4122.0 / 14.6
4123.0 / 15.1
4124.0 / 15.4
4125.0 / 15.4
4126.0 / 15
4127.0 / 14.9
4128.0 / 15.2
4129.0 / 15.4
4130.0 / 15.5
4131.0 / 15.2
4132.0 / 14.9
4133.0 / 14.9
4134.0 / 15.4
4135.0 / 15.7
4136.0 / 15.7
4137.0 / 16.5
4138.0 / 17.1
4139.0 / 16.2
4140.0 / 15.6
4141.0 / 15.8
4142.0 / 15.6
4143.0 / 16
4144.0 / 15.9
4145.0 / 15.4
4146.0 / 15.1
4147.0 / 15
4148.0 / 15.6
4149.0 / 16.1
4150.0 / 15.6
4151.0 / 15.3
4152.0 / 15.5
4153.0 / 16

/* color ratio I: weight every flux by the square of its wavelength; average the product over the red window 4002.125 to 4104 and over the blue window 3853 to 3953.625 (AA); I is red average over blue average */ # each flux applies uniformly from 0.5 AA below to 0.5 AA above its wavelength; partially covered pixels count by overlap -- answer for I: 1.6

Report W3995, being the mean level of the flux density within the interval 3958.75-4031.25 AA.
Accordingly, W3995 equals 13.5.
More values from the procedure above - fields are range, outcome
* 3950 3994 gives 11.1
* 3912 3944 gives 9.57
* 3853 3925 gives 11.1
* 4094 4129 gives 13.8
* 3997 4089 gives 15.7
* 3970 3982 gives 9.92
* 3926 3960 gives 9.66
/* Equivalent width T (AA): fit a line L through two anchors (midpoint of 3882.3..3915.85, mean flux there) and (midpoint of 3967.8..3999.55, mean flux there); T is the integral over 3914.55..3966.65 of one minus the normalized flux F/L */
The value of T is 7.4 AA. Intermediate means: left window 10.9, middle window 9.93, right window 12.3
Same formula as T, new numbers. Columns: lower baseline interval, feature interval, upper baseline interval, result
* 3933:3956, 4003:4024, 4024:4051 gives -3.2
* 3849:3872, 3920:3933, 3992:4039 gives 4.2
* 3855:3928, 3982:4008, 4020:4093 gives -2.5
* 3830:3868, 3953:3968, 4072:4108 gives 2.1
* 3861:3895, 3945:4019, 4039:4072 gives 2.9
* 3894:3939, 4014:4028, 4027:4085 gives -2.0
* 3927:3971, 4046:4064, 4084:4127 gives -3.9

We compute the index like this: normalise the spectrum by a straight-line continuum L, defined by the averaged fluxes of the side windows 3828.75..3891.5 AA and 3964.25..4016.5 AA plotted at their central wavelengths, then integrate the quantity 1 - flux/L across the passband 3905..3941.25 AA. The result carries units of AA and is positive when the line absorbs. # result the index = 3.6 AA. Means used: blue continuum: 9.59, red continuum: 13.1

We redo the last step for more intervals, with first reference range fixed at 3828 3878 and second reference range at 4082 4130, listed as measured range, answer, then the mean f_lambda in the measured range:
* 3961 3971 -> 4.0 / 7.03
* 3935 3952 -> 2.2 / 9.88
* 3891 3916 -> -2.8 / 11.8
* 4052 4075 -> -2.8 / 15.1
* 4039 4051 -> -2.4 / 15.7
